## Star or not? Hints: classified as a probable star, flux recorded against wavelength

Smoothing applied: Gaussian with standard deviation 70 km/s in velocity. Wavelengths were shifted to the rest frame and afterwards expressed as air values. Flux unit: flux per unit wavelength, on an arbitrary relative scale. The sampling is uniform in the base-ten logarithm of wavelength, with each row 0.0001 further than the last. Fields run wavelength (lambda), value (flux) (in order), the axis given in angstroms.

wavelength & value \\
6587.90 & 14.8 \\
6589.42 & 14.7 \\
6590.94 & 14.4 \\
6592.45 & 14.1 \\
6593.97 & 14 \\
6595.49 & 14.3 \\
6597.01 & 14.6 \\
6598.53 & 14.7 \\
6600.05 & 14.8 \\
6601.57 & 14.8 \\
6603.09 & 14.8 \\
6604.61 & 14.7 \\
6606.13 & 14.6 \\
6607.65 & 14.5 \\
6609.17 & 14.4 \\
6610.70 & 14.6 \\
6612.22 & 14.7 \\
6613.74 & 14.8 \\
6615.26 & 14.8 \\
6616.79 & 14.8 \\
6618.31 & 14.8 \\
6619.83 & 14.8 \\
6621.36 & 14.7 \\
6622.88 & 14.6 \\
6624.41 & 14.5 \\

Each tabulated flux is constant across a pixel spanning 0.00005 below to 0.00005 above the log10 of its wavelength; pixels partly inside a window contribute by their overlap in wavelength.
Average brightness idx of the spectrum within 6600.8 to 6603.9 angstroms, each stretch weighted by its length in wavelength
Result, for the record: 14.8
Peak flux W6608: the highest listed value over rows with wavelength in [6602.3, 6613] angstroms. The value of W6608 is 14.8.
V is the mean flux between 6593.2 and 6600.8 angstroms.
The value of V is 14.5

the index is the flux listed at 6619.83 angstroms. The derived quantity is 14.8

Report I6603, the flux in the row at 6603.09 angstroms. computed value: 14.8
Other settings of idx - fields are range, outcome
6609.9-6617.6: 14.7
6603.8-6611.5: 14.6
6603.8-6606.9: 14.7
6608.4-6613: 14.6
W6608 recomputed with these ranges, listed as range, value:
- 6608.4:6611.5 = 14.6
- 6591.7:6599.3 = 14.7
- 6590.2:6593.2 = 14.4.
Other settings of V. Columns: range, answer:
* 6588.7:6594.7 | 14.3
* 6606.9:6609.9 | 14.5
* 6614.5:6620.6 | 14.8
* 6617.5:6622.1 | 14.8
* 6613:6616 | 14.8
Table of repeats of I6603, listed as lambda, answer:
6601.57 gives 14.8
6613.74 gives 14.8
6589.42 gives 14.7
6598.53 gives 14.7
